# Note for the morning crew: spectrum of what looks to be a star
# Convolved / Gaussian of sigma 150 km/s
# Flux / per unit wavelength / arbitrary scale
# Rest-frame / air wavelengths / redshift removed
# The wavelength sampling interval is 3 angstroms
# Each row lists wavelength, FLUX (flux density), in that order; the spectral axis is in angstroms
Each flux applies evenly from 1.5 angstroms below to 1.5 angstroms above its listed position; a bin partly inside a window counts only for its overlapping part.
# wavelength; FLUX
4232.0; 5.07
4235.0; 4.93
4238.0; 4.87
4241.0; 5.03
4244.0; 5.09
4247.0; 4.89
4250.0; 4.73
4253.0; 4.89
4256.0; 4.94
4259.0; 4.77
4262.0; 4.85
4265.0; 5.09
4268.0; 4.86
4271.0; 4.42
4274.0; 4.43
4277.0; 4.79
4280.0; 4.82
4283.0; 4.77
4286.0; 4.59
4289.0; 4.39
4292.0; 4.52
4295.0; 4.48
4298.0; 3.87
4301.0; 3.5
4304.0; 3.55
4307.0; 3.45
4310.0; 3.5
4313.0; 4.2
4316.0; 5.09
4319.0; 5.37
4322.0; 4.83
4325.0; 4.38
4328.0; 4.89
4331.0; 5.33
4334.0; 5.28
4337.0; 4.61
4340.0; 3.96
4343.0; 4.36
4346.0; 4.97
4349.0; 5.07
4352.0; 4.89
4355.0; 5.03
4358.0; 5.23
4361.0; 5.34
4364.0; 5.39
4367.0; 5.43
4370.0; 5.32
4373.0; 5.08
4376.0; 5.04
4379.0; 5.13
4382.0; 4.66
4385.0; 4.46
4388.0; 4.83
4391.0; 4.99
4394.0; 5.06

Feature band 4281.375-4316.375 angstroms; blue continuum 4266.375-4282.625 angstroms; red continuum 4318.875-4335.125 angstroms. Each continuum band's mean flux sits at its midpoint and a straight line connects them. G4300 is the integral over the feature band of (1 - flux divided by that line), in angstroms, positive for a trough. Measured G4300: 4.9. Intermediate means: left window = 4.67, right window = 4.98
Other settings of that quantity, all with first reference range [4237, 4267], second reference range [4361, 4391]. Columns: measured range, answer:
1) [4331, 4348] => 1.0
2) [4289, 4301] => 1.8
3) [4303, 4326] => 3.1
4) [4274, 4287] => 0.6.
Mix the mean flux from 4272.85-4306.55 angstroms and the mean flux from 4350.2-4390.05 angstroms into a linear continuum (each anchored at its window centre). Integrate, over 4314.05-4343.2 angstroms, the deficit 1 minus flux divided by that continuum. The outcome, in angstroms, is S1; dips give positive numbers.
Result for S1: -0.9 angstroms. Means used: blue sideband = 4.31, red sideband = 5.06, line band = 4.82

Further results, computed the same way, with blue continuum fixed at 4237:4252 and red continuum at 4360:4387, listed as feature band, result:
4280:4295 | 1.2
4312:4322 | 0.2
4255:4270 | 0.2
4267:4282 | 0.9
